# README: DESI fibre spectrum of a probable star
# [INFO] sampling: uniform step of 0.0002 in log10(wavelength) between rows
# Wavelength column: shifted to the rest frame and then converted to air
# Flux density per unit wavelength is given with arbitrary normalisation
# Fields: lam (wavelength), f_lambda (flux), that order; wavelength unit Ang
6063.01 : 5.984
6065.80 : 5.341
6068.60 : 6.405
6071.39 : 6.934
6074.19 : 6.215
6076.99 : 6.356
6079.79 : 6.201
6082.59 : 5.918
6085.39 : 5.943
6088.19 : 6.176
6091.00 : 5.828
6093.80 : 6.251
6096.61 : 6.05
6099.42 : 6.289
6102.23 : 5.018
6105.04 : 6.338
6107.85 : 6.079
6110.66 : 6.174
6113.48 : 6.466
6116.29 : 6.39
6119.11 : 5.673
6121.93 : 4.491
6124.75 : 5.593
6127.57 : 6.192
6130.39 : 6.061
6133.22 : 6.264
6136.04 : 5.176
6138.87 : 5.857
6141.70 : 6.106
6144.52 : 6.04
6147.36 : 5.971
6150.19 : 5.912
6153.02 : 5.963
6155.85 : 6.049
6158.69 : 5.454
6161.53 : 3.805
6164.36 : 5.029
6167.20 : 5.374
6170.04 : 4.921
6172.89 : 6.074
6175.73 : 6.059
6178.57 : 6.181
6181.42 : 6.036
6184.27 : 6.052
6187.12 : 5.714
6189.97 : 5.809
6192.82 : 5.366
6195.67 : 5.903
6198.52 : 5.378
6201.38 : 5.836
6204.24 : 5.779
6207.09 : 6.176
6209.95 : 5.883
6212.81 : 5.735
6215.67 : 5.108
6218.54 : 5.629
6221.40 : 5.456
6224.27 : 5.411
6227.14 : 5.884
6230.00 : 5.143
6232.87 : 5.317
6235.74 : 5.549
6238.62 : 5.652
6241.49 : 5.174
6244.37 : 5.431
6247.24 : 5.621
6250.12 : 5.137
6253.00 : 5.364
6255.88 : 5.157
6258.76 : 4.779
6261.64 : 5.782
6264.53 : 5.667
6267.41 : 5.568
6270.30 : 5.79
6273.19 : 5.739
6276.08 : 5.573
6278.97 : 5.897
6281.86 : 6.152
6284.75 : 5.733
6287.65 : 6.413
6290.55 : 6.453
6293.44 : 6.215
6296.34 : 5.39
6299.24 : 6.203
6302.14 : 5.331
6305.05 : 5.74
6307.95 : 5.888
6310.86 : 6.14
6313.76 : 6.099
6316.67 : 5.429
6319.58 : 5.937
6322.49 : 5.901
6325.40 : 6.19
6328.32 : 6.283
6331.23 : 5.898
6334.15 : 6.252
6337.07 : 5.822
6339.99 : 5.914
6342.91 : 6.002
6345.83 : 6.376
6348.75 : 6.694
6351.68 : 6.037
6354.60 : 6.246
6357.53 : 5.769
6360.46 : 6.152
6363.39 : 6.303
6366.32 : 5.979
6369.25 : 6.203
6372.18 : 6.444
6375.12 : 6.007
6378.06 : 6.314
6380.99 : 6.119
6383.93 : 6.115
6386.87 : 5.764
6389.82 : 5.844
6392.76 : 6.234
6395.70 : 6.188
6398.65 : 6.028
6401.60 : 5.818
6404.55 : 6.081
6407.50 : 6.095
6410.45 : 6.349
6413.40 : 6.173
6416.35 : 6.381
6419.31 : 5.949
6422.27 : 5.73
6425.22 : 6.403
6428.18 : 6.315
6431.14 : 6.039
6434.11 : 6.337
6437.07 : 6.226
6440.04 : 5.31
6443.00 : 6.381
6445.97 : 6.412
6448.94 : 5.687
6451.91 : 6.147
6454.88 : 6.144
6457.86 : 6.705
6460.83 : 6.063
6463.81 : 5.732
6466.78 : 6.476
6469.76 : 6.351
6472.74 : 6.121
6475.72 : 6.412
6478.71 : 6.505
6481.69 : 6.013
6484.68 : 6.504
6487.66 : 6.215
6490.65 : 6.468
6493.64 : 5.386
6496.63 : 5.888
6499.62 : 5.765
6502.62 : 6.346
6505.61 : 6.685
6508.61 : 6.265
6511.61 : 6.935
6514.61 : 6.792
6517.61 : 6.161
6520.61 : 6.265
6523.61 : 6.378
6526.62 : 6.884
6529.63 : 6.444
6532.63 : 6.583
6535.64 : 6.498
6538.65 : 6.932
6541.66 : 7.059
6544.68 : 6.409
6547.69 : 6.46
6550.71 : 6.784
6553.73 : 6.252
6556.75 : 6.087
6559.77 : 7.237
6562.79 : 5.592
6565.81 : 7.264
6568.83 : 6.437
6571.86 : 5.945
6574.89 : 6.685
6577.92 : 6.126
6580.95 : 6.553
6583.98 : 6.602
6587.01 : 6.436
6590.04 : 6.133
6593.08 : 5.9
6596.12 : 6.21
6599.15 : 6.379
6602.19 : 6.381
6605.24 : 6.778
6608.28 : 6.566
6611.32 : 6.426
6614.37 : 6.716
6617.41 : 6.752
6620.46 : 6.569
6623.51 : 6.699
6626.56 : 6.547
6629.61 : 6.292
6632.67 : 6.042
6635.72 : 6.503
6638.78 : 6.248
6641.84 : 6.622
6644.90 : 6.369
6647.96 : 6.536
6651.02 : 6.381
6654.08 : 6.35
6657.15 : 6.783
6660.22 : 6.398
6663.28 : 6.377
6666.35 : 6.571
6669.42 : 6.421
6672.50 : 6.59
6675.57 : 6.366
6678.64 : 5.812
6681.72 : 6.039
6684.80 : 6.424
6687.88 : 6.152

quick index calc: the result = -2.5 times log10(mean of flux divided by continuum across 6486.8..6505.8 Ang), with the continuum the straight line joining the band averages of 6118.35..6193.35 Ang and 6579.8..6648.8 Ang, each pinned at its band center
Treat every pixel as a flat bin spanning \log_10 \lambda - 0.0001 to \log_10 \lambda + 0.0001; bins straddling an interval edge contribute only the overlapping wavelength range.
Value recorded 0.03 mag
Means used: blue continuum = 5.68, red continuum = 6.44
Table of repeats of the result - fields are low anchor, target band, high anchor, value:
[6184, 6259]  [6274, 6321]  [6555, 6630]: -0.03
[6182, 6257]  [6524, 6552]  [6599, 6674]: -0.06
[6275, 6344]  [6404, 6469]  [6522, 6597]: 0.01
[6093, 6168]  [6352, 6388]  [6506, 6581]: 0.02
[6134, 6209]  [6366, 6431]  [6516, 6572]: 0.01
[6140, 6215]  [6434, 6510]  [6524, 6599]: 0.02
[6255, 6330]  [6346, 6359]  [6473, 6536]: -0.04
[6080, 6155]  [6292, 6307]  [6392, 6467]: 0.05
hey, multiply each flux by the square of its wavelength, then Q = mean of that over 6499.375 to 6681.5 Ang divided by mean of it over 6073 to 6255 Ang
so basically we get 1.29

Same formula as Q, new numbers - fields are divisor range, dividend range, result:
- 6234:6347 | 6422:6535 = 1.15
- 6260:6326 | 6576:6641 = 1.21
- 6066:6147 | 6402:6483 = 1.14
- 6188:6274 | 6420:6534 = 1.22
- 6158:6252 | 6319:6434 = 1.16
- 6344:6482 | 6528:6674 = 1.12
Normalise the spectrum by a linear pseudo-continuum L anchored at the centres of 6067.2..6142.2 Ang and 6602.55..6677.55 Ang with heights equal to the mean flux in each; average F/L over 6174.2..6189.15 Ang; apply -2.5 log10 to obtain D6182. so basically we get 0.01 mag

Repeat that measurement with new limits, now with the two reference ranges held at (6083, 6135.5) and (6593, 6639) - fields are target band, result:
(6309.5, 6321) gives 0.05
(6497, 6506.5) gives 0.03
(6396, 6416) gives 0.02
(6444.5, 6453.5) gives 0.04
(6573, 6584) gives -0.01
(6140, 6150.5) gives -0.01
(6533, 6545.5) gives -0.06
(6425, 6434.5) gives 0.00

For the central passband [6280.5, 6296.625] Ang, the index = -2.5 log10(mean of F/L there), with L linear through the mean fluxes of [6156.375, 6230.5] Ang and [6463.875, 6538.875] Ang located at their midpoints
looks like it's -0.05 mag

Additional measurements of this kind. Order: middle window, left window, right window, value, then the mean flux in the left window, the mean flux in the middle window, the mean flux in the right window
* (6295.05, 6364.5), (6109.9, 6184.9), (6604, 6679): 0.003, 5.75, 6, 6.48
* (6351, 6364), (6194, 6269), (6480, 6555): -0.032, 5.52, 6.09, 6.42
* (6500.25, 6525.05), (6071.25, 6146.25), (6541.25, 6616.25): -0.012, 5.99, 6.45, 6.45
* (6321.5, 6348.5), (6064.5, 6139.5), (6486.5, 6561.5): 0.025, 5.99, 6.1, 6.45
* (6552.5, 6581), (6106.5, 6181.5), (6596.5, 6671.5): -0.005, 5.75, 6.41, 6.48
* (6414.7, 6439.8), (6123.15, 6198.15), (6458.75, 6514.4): 0.004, 5.72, 6.13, 6.25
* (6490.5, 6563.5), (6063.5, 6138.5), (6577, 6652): -0.012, 5.99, 6.43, 6.43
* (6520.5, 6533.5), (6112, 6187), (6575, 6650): -0.038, 5.74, 6.53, 6.44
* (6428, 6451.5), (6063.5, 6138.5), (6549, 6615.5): 0.039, 5.99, 6.08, 6.43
